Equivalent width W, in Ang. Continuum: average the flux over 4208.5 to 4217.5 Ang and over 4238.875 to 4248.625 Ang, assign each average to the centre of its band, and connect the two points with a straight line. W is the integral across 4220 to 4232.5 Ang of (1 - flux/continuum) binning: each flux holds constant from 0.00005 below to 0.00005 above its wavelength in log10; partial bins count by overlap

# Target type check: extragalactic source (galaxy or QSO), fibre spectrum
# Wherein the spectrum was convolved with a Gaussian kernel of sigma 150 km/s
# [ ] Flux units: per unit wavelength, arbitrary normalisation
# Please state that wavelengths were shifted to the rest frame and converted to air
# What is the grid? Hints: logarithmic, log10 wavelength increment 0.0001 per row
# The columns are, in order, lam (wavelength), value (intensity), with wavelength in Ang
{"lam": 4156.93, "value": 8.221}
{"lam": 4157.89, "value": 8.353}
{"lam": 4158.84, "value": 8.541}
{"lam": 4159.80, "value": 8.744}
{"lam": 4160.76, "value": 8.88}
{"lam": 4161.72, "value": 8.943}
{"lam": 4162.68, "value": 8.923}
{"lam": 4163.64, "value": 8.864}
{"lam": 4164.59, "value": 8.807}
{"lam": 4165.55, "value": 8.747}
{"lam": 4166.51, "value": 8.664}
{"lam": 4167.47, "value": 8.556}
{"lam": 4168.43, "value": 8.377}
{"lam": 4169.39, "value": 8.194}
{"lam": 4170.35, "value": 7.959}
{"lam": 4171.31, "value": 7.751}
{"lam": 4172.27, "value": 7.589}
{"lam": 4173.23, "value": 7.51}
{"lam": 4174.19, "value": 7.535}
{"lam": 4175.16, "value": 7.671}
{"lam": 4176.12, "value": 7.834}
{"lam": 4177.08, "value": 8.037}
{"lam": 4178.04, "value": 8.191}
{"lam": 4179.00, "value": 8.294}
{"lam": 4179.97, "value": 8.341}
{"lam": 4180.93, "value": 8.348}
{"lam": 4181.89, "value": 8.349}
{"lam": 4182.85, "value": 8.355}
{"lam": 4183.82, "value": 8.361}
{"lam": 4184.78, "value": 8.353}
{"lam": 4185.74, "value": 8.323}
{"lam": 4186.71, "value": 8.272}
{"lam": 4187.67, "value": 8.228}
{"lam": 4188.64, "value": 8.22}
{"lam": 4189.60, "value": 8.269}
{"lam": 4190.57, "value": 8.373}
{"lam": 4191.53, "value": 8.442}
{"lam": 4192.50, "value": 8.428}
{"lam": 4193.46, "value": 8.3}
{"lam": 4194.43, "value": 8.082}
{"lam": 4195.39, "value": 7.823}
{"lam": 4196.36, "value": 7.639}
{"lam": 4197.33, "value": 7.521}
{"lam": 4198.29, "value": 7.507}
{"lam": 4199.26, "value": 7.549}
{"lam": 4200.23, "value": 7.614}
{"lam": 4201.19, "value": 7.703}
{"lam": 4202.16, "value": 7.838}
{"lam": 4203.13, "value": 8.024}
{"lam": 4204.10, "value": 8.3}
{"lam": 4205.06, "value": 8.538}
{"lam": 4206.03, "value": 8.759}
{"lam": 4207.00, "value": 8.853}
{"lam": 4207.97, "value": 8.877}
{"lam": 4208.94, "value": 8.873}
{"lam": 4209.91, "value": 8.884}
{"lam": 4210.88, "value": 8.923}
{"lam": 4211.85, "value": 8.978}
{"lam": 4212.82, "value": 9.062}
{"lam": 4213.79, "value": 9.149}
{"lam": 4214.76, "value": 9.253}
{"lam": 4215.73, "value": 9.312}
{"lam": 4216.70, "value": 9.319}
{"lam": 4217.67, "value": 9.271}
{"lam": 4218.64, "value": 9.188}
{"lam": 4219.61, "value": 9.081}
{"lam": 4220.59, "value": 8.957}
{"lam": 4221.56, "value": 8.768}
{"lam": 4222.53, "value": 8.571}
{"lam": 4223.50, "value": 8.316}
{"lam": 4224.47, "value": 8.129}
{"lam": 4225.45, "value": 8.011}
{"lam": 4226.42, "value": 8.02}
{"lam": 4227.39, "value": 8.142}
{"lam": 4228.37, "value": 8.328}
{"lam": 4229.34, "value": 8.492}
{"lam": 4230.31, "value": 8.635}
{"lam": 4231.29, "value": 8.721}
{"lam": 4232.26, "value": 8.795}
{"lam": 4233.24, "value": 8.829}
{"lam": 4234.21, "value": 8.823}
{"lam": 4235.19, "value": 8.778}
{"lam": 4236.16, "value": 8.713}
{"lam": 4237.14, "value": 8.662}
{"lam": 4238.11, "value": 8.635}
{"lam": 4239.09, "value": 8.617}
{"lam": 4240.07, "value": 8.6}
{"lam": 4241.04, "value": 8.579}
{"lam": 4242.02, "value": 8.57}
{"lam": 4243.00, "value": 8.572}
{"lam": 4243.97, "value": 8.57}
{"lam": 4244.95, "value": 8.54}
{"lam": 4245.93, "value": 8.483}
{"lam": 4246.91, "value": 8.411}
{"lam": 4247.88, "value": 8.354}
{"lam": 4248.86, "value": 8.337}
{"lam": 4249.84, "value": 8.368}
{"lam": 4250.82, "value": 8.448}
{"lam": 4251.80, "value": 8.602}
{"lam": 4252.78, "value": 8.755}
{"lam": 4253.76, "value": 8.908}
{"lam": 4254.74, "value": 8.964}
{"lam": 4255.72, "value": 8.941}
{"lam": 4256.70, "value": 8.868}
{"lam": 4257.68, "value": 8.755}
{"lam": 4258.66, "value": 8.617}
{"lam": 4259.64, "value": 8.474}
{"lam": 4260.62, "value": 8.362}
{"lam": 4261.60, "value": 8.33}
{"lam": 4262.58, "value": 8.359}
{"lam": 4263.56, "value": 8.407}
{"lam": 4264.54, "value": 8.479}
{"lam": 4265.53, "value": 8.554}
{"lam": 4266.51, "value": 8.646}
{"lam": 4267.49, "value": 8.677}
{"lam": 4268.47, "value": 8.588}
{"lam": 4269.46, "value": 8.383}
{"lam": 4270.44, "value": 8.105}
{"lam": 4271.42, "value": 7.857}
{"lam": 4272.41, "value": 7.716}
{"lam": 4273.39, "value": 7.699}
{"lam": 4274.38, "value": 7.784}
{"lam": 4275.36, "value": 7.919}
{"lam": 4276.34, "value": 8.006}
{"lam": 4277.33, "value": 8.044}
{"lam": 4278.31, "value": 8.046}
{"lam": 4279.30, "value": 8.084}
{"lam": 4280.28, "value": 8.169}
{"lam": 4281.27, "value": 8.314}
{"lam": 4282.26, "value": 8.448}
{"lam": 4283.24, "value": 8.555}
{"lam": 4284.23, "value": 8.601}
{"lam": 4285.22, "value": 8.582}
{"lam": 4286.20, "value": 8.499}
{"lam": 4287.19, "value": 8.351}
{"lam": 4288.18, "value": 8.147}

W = 0.6 Ang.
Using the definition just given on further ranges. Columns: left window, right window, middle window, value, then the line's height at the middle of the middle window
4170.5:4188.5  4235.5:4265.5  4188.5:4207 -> 0.3 Ang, 8.2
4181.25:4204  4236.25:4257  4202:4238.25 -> -1.6 Ang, 8.34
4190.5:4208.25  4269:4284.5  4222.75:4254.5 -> -1.7 Ang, 8.1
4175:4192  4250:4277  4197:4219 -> -0.7 Ang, 8.3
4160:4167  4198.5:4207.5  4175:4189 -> 0.4 Ang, 8.49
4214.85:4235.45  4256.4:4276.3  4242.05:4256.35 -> -0.2 Ang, 8.48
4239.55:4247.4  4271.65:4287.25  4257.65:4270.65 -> -0.2 Ang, 8.33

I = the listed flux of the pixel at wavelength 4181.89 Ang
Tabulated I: 8.349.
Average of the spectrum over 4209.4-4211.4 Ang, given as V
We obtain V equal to 8.9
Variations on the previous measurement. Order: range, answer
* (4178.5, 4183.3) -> 8.34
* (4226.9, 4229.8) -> 8.32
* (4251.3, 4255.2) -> 8.8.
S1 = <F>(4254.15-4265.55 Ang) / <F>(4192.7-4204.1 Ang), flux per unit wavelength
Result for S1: 1.1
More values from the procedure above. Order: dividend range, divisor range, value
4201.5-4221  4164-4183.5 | 1.09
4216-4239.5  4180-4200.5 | 1.07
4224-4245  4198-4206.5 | 1.07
